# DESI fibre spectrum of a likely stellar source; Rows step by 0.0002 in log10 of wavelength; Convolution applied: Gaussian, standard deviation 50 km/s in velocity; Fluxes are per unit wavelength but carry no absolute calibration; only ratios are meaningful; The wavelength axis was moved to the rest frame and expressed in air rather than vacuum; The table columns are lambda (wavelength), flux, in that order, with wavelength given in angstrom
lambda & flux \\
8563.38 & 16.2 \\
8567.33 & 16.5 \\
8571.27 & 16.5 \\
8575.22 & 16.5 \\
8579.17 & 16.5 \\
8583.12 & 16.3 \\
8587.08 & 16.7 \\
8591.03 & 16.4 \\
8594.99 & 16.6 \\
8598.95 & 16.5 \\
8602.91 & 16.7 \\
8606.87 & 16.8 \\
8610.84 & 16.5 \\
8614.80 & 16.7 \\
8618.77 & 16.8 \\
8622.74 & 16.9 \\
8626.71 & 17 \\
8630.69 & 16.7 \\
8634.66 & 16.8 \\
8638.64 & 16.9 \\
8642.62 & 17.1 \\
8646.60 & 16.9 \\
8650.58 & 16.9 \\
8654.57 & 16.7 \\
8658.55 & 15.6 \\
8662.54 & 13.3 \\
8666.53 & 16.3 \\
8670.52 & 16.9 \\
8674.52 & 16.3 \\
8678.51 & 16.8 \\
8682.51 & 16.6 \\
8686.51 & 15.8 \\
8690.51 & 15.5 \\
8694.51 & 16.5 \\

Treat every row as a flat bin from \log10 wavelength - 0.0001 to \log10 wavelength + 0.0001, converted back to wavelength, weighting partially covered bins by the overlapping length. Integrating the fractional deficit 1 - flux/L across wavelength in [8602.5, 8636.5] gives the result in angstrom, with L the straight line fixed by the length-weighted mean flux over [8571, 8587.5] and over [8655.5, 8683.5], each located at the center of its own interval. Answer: -1.1 angstrom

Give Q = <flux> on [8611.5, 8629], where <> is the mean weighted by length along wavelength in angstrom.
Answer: 16.8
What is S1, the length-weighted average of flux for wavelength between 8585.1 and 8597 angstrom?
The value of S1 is 16.6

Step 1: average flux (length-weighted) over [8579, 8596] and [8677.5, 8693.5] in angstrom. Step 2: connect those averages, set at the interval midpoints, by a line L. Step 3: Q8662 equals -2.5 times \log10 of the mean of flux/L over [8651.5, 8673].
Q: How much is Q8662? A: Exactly 0.03 mag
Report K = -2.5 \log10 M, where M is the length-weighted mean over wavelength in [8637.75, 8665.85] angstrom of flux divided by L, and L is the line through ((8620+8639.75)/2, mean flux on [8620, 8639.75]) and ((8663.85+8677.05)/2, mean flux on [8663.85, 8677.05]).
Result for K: 0.03 mag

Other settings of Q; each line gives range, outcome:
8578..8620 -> 16.6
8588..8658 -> 16.7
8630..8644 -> 16.9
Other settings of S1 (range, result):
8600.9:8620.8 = 16.7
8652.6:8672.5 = 15.8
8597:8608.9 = 16.7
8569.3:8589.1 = 16.5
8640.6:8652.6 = 17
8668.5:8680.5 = 16.7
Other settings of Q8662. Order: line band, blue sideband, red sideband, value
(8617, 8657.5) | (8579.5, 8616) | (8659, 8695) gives -0.038 mag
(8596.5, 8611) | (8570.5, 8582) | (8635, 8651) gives 0.002 mag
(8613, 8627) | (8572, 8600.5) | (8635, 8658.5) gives -0.011 mag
